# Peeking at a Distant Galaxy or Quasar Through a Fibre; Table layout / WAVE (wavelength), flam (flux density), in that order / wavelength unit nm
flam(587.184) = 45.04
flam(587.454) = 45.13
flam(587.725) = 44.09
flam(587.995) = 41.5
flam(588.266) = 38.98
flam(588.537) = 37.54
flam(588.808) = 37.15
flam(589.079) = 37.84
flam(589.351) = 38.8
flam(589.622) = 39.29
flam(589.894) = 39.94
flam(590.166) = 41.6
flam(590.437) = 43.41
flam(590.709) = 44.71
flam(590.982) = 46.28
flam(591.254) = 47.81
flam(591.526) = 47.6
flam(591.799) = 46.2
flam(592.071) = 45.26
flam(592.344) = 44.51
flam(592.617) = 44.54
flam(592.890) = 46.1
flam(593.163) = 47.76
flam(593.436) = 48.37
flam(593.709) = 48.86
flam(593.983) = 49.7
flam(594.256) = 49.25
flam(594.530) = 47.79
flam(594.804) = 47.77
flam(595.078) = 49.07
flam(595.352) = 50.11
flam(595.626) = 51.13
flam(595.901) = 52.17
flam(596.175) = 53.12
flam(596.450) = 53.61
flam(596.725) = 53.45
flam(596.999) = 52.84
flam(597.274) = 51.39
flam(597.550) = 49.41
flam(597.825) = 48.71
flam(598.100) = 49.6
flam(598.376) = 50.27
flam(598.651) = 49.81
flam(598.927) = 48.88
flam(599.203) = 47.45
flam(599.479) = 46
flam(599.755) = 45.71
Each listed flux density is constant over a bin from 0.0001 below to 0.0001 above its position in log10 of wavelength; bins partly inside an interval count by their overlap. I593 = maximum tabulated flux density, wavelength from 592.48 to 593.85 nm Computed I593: 48.86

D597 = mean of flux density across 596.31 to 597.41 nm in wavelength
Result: 52.8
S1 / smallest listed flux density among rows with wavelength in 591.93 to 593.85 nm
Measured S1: 44.51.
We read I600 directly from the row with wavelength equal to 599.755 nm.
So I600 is 45.71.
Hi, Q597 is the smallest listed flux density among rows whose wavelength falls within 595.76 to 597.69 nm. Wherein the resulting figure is 49.41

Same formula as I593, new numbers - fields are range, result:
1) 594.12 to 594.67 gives 49.25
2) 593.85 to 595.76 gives 51.13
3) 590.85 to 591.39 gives 47.81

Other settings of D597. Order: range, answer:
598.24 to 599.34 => 49.1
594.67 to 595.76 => 49.5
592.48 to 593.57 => 46.7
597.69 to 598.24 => 49.1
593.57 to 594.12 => 49.3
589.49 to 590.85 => 41.8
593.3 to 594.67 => 48.8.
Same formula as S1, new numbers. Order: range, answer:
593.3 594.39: 48.37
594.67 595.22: 47.77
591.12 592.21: 45.26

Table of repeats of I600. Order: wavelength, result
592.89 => 46.1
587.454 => 45.13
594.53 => 47.79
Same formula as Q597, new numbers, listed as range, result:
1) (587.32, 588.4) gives 38.98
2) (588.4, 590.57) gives 37.15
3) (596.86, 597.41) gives 51.39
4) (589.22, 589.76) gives 38.8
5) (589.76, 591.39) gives 39.94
